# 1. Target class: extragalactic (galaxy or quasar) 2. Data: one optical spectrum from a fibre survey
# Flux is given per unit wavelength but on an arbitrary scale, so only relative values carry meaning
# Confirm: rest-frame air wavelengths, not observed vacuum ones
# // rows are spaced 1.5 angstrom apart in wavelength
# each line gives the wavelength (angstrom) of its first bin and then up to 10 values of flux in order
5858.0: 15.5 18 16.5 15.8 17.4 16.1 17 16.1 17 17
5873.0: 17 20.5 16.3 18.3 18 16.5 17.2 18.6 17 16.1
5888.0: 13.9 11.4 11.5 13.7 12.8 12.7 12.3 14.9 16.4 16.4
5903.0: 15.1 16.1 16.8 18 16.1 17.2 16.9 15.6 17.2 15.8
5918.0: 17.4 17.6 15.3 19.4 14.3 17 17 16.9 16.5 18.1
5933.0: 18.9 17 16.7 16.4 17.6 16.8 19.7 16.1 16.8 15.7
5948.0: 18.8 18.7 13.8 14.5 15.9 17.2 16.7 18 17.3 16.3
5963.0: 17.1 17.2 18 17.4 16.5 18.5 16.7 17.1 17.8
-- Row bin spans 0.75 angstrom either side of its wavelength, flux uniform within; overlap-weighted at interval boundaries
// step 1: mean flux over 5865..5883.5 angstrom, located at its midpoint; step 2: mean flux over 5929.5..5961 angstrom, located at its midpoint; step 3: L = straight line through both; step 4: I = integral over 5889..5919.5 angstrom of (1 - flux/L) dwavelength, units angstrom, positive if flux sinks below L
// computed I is 3.3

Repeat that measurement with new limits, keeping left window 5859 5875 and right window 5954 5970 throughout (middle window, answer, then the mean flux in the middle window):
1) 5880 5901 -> 3.00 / 14.6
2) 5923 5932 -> 0.23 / 16.7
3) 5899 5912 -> 0.45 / 16.5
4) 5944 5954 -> 0.46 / 16.3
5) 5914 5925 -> 0.26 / 16.7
